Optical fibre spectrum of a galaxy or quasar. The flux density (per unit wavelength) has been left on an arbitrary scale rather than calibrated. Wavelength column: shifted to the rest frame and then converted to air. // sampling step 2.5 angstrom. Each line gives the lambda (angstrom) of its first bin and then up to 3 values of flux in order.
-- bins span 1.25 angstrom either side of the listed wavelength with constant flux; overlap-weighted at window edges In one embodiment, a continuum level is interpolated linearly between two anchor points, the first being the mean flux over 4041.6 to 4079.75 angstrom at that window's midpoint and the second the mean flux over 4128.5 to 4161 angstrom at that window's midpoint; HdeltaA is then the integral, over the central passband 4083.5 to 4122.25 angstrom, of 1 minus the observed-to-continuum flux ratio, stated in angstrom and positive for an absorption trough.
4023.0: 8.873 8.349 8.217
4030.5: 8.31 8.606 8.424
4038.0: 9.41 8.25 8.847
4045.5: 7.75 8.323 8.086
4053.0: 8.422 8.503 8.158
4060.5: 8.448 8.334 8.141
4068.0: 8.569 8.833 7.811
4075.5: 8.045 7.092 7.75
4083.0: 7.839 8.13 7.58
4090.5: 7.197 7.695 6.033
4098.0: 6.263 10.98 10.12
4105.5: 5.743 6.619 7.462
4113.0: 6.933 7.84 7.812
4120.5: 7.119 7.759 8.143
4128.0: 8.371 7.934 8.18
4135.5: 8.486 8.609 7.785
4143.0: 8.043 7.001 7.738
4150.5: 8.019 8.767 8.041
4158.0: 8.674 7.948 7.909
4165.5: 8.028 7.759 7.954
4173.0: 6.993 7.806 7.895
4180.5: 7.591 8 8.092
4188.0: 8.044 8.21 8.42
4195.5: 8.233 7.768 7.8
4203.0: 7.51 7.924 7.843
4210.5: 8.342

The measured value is 2.8 angstrom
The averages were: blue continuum 8.22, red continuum 8.1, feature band 7.58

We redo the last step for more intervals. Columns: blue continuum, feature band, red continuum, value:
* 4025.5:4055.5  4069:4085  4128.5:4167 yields 0.8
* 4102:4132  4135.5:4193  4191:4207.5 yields -1.1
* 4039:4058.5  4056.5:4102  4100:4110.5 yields 1.3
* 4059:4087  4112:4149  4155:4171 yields 0.9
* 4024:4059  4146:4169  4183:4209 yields 0.1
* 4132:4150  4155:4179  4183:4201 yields 0.4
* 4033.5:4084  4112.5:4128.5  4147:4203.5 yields 0.8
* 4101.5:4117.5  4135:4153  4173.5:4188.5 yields -0.7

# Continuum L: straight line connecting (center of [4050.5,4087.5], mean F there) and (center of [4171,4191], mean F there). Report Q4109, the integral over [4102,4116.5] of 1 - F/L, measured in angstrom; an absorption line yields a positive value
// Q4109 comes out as 1.1 angstrom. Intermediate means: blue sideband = 8.13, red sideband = 7.82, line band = 7.4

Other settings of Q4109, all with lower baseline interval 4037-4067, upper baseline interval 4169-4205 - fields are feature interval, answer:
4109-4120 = 0.9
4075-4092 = 1.3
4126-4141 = -0.3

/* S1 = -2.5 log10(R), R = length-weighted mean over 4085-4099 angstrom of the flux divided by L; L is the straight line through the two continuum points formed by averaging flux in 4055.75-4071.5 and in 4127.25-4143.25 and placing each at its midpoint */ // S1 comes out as 0.17 mag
